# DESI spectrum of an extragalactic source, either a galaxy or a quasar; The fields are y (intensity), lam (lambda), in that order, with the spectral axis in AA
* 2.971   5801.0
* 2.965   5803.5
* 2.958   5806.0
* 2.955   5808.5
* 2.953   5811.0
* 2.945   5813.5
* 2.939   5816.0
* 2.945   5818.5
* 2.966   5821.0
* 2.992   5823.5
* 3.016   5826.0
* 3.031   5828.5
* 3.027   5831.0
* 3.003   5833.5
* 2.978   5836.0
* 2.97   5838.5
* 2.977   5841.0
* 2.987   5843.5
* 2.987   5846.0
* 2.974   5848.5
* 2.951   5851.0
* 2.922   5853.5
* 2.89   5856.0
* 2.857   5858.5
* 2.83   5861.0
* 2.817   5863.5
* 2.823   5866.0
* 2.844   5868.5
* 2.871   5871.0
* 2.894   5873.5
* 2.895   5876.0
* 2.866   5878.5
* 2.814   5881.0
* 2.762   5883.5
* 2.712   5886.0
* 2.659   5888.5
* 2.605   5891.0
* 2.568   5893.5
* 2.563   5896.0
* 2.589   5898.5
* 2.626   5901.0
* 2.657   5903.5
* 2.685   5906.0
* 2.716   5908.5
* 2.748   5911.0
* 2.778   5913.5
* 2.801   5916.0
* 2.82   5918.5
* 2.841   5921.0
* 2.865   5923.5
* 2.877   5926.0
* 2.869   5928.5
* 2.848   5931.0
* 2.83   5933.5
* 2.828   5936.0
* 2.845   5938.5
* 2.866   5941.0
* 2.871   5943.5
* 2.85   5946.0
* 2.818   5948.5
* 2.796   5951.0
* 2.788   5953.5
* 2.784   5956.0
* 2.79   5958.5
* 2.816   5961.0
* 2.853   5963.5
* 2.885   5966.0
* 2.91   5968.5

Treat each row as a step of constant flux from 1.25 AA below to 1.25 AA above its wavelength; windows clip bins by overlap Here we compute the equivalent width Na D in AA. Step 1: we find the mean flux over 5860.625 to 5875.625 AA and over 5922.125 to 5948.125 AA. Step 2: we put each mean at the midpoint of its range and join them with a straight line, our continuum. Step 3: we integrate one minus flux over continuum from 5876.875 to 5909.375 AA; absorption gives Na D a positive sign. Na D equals 1.9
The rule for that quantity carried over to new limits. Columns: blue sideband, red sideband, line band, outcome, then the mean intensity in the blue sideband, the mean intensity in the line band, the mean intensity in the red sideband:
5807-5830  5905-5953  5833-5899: 1.6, 2.97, 2.84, 2.82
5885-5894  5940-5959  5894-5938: -0.6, 2.64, 2.76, 2.82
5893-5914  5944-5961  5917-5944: -1.1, 2.66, 2.85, 2.81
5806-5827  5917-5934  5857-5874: 0.4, 2.96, 2.85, 2.85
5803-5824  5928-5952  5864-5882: 0.3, 2.96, 2.86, 2.84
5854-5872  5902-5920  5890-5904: 0.9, 2.85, 2.6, 2.74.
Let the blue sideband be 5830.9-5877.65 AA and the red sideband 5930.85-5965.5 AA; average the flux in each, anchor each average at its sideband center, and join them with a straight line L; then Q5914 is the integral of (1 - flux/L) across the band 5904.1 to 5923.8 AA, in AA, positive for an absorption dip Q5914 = 0.60 AA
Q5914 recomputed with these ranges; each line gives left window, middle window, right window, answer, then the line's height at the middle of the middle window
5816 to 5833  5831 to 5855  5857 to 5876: -0.36 AA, 2.93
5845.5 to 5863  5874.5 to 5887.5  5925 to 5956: 0.35 AA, 2.89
